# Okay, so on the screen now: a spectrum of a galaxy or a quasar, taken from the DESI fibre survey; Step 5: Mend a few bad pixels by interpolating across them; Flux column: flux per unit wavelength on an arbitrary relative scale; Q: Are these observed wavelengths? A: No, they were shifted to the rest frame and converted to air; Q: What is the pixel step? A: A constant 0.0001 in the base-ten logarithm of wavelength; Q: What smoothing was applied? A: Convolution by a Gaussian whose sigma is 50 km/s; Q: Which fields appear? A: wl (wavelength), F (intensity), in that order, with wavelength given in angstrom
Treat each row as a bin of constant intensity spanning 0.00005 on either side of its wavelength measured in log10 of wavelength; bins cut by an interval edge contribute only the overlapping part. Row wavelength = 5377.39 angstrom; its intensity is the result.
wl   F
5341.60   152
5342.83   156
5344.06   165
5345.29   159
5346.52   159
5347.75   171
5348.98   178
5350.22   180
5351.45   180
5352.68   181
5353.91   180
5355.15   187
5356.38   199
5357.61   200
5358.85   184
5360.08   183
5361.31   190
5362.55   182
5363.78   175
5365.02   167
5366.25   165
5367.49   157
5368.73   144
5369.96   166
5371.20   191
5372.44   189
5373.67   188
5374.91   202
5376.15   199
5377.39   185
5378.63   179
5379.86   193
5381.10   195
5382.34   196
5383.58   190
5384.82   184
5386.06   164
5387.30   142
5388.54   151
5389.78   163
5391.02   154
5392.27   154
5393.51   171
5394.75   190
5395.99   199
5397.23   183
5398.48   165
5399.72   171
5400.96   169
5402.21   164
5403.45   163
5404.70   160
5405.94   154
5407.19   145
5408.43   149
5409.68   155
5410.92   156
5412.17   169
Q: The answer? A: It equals 185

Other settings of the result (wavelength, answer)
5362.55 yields 182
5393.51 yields 171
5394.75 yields 190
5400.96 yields 169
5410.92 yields 156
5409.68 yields 155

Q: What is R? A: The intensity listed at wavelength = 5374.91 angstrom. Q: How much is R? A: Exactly 202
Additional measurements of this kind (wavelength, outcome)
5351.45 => 180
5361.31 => 190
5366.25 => 165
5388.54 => 151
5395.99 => 199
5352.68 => 181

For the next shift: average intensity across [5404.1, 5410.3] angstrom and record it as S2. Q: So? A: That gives 153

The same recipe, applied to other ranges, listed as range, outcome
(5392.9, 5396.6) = 187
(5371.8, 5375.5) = 193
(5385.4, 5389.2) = 153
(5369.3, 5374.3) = 183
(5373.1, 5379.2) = 190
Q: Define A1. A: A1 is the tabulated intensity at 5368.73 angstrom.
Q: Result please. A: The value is 144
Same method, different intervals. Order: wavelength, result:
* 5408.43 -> 149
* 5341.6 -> 152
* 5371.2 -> 191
